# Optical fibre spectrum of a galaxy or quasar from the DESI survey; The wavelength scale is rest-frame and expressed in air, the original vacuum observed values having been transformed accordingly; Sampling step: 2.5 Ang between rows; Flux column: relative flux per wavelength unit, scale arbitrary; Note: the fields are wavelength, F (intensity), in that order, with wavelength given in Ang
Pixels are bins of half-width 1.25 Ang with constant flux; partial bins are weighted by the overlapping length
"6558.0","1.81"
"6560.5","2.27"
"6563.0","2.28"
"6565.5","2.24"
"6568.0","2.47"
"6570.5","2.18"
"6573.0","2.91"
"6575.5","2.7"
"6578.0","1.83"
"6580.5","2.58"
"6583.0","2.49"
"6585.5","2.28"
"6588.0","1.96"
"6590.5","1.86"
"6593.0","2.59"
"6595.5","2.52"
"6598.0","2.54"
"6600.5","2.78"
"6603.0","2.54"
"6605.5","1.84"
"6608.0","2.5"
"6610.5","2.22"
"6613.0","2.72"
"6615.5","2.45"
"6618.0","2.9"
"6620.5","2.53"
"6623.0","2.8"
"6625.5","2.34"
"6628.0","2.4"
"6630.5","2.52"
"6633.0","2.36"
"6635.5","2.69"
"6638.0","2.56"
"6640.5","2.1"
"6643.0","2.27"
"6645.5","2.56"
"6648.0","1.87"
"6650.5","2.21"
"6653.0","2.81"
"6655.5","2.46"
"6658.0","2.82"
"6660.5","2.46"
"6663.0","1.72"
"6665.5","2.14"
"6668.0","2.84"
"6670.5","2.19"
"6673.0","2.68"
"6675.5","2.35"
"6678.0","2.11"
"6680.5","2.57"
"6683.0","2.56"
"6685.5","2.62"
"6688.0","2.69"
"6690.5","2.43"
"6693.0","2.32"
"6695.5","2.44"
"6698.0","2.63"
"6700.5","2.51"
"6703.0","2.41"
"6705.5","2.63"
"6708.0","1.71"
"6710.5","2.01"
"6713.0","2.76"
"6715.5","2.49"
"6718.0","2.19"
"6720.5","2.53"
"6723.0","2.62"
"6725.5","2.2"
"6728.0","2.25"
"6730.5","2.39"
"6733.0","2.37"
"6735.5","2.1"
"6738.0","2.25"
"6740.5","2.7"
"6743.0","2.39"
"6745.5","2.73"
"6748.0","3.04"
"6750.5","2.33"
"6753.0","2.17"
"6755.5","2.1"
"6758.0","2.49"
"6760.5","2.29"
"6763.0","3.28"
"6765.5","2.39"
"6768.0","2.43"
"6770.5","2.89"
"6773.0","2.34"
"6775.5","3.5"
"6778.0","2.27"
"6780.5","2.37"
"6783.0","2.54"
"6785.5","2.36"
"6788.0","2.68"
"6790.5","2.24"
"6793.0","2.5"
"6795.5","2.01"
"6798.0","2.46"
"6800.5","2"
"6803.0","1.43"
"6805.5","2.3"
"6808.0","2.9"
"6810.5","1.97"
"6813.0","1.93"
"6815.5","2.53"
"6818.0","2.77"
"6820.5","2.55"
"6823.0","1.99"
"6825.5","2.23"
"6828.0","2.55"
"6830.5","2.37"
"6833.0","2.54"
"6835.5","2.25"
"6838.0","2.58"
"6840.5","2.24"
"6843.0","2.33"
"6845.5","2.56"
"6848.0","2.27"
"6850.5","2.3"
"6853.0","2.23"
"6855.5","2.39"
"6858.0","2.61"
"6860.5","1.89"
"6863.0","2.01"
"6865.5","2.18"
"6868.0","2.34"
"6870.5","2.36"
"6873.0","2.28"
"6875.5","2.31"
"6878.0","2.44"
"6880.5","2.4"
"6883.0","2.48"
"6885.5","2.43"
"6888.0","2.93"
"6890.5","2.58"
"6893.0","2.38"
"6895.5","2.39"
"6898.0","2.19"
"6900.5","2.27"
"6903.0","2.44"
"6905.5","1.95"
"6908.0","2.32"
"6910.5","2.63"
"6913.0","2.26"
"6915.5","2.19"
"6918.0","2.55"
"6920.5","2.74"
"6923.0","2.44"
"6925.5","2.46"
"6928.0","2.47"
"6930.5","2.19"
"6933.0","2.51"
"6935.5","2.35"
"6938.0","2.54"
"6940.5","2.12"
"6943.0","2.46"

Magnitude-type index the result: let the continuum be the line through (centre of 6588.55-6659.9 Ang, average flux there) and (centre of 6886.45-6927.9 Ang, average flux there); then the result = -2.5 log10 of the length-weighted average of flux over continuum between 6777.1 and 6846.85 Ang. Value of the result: 0.04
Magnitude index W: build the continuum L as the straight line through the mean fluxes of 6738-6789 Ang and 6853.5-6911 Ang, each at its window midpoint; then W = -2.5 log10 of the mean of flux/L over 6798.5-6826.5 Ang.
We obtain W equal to 0.11 mag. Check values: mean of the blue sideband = 2.56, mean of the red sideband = 2.35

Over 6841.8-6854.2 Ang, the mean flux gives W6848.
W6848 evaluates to 2.34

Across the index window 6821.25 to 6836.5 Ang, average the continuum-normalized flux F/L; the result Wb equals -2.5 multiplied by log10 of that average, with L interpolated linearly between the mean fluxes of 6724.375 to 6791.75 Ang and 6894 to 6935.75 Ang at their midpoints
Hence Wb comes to 0.05 mag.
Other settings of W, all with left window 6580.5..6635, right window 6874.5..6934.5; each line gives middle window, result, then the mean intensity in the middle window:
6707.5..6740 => 0.05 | 2.32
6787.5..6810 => 0.08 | 2.26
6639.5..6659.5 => 0.02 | 2.39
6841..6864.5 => 0.06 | 2.29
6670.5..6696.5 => -0.01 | 2.46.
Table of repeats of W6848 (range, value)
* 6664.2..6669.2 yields 2.48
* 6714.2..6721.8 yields 2.41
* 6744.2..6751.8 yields 2.69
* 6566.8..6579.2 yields 2.42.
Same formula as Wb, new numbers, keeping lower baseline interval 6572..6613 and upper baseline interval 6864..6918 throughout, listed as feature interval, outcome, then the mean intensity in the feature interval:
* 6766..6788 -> -0.091 mag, 2.59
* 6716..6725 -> -0.021 mag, 2.43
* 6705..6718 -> 0.043 mag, 2.29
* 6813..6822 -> -0.057 mag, 2.5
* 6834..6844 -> 0.009 mag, 2.36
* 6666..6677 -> -0.042 mag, 2.48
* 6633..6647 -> -0.014 mag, 2.42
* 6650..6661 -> -0.085 mag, 2.58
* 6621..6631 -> -0.056 mag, 2.52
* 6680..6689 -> -0.098 mag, 2.61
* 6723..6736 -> 0.035 mag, 2.31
